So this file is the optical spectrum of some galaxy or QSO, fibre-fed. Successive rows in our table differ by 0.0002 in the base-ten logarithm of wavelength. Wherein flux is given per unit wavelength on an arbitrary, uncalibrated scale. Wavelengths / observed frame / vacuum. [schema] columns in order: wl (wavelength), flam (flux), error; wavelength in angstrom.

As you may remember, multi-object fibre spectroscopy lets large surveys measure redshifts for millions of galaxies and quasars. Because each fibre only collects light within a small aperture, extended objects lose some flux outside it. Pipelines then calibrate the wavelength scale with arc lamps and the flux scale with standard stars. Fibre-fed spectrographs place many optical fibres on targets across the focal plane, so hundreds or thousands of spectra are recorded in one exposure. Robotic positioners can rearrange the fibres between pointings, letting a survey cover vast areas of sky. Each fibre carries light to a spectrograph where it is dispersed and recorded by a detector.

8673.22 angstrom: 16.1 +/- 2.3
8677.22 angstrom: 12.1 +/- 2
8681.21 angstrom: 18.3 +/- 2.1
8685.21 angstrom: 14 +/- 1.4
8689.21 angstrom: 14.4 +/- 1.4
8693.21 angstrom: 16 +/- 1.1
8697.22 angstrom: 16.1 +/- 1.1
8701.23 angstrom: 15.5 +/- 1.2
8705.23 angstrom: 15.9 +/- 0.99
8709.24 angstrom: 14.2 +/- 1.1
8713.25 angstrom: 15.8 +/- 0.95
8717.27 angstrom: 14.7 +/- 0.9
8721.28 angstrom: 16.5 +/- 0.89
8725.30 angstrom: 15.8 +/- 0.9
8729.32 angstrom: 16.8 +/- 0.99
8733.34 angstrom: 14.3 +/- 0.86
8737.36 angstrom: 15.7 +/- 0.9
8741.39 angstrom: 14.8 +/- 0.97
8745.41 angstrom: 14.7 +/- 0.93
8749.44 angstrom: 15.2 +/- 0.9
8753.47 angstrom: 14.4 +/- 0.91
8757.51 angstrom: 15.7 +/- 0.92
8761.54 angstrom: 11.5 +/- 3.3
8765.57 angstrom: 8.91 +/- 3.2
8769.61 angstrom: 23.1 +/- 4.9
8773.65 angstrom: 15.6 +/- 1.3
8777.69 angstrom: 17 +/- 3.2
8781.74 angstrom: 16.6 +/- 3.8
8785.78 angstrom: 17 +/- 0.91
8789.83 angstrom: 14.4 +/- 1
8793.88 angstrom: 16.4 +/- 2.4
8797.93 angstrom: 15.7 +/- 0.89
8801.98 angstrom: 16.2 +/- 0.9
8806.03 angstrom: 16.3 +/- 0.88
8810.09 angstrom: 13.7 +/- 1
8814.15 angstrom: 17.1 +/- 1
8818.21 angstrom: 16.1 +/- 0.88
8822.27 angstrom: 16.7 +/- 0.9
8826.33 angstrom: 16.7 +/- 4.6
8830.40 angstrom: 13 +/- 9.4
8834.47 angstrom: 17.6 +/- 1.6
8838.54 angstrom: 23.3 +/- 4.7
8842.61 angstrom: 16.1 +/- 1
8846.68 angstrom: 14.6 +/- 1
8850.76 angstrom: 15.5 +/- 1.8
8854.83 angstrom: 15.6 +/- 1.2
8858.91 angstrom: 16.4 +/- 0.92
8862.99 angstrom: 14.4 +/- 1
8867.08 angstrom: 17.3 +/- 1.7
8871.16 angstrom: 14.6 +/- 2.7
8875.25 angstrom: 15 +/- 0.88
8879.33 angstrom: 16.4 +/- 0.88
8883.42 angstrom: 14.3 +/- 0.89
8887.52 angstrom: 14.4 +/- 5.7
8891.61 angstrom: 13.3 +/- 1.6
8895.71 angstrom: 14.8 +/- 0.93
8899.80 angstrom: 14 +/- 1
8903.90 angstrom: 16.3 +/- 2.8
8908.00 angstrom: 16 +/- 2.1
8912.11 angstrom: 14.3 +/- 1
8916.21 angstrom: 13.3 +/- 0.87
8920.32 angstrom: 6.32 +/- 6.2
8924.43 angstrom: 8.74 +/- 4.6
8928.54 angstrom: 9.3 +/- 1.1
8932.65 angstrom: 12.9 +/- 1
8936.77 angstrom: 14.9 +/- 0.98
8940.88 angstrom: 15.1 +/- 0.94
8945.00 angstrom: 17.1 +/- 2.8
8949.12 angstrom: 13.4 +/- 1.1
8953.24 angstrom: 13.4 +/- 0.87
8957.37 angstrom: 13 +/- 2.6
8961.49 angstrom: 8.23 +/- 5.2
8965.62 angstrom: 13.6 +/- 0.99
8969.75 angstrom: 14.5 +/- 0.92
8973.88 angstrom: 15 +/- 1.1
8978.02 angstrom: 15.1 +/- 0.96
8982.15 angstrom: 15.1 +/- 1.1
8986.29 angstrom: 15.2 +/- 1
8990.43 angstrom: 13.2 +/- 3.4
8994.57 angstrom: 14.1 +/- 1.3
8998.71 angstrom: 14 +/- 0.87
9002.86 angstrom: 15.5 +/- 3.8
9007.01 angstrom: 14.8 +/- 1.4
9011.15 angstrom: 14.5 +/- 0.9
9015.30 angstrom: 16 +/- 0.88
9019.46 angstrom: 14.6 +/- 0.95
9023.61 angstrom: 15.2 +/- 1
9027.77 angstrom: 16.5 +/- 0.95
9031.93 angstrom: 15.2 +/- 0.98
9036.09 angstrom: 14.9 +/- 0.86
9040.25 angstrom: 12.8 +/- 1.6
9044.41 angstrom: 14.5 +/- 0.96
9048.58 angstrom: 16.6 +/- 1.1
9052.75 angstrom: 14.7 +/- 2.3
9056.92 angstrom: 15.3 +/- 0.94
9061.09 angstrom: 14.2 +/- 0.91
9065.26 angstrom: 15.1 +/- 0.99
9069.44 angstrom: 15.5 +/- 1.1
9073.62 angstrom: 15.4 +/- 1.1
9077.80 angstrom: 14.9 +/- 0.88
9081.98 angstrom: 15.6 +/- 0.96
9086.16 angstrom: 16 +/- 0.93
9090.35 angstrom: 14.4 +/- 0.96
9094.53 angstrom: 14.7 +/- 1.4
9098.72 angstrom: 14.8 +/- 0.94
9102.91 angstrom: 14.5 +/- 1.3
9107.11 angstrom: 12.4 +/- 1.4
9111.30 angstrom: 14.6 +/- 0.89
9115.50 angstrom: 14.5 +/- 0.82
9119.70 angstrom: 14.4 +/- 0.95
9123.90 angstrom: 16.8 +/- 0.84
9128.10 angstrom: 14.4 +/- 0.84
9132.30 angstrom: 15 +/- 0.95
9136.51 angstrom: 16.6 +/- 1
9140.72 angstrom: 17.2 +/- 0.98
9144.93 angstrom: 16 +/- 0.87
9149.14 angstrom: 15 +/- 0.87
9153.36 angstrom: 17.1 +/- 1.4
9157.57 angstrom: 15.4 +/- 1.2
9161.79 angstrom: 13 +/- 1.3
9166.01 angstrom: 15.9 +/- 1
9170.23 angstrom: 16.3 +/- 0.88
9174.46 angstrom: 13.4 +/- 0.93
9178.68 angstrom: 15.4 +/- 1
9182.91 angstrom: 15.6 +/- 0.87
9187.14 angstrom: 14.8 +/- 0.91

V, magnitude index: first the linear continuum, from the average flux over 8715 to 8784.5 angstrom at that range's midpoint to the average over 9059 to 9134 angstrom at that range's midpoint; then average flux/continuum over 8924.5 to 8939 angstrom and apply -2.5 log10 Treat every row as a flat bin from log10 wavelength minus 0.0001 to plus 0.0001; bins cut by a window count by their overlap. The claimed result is 0.26 mag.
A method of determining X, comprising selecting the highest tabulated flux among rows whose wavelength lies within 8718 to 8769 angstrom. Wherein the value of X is 16.8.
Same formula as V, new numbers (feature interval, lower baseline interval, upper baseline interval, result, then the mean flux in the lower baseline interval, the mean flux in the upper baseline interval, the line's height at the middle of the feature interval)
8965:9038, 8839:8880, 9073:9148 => 0.04 mag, 15.9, 15.1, 15.4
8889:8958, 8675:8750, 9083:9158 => 0.15 mag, 15.3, 15.2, 15.3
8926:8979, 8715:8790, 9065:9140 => 0.13 mag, 15.4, 15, 15.2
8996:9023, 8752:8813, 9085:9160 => 0.03 mag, 15.5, 15.2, 15.3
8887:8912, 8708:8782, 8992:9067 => 0.02 mag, 15.3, 14.9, 15.1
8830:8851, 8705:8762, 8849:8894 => -0.13 mag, 15.1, 15.2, 15.2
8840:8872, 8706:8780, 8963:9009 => -0.06 mag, 15.3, 14.5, 14.9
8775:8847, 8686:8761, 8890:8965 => -0.15 mag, 15.3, 13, 14.3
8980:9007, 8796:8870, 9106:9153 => 0.09 mag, 16.2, 15.3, 15.7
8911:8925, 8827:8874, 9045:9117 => 0.43 mag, 16.2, 14.9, 15.8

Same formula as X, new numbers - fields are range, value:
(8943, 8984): 17.1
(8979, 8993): 15.2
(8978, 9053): 16.6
